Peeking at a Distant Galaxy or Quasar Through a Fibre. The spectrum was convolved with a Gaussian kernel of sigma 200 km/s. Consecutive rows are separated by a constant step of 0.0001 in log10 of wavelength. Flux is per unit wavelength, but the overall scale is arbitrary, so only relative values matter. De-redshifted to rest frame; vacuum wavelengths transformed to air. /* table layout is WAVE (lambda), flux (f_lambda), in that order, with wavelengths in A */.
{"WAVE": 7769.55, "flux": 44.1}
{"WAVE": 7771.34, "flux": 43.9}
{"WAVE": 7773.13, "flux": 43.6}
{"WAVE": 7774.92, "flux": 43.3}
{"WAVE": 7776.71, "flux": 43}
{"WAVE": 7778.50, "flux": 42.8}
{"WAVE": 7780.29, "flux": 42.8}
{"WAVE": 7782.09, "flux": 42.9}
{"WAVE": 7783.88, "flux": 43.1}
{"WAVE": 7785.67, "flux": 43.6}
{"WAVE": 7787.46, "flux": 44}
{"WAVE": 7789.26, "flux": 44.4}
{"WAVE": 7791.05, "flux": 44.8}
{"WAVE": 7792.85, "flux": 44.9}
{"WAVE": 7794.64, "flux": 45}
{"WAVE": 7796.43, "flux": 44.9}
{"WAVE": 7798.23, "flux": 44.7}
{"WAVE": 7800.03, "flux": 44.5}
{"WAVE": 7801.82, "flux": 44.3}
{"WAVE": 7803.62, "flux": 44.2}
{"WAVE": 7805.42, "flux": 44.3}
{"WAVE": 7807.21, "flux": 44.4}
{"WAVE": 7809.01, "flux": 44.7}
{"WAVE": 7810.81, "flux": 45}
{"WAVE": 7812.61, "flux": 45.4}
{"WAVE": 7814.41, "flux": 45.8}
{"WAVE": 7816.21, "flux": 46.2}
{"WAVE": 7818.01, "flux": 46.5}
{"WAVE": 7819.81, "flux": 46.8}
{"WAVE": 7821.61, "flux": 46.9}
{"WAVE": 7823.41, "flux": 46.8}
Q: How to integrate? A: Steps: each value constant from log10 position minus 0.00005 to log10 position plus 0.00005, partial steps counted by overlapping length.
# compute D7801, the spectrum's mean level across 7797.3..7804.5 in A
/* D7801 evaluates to 44.4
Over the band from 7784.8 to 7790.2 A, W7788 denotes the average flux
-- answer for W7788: 44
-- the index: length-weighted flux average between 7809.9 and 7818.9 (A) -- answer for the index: 45.8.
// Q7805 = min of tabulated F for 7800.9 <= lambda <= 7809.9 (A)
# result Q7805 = 44.2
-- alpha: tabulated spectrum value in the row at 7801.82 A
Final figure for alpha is 44.3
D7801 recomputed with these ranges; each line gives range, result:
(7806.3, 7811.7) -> 44.7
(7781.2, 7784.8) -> 43.1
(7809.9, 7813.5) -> 45.2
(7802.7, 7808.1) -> 44.3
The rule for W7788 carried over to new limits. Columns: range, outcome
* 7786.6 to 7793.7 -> 44.5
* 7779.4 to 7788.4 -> 43.2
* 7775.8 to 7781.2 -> 42.8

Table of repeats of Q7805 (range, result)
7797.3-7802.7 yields 44.3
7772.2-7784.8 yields 42.8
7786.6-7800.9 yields 44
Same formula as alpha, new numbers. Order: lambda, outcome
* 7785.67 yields 43.6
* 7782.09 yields 42.9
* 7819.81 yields 46.8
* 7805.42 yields 44.3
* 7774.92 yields 43.3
